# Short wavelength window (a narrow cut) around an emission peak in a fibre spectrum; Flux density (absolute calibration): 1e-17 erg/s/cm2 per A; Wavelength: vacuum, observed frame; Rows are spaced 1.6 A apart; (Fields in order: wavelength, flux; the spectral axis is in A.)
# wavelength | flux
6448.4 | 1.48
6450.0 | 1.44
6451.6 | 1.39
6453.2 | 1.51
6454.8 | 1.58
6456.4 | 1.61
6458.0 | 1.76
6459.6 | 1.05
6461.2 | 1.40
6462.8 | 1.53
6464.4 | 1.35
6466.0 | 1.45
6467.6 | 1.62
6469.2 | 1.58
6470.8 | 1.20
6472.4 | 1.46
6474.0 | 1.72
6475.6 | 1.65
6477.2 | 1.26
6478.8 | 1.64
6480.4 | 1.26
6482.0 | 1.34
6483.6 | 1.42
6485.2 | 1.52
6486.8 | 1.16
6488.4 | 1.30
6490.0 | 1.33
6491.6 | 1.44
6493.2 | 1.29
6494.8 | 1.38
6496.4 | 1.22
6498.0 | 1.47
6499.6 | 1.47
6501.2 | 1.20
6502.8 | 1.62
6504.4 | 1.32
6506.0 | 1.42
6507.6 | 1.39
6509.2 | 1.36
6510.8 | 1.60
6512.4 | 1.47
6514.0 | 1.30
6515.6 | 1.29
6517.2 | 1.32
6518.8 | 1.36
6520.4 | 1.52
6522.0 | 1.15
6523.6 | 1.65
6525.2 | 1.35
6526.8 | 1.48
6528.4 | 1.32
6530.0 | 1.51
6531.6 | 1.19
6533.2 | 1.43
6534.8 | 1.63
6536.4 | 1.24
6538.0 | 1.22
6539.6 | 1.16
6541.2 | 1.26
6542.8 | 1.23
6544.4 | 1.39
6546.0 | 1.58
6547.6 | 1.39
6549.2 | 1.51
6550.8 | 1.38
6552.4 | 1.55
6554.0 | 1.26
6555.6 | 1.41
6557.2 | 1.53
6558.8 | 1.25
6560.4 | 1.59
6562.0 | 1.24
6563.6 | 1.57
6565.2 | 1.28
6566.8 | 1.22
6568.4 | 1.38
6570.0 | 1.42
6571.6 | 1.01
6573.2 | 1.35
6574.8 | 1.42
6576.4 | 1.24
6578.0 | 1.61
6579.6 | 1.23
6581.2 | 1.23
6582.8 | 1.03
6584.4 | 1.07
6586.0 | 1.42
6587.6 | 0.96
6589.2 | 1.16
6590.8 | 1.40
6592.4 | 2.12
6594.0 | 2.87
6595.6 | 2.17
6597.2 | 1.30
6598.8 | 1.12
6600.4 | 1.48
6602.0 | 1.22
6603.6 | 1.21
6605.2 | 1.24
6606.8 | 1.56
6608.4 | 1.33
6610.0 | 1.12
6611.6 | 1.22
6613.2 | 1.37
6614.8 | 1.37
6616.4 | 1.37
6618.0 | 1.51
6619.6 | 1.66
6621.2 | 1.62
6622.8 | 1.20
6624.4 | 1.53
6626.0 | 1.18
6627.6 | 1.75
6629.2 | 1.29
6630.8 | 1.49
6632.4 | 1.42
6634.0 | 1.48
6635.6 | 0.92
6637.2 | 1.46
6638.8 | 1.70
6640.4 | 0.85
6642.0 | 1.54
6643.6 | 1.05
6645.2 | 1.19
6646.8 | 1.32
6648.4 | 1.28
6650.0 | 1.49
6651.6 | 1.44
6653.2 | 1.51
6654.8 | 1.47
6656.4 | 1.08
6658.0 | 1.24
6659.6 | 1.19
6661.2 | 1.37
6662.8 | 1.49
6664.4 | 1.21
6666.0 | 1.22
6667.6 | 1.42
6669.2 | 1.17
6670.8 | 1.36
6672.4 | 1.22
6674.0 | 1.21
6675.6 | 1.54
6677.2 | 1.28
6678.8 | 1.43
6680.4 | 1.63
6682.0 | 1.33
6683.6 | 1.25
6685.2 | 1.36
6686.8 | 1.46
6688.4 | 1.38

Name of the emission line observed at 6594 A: Hgamma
